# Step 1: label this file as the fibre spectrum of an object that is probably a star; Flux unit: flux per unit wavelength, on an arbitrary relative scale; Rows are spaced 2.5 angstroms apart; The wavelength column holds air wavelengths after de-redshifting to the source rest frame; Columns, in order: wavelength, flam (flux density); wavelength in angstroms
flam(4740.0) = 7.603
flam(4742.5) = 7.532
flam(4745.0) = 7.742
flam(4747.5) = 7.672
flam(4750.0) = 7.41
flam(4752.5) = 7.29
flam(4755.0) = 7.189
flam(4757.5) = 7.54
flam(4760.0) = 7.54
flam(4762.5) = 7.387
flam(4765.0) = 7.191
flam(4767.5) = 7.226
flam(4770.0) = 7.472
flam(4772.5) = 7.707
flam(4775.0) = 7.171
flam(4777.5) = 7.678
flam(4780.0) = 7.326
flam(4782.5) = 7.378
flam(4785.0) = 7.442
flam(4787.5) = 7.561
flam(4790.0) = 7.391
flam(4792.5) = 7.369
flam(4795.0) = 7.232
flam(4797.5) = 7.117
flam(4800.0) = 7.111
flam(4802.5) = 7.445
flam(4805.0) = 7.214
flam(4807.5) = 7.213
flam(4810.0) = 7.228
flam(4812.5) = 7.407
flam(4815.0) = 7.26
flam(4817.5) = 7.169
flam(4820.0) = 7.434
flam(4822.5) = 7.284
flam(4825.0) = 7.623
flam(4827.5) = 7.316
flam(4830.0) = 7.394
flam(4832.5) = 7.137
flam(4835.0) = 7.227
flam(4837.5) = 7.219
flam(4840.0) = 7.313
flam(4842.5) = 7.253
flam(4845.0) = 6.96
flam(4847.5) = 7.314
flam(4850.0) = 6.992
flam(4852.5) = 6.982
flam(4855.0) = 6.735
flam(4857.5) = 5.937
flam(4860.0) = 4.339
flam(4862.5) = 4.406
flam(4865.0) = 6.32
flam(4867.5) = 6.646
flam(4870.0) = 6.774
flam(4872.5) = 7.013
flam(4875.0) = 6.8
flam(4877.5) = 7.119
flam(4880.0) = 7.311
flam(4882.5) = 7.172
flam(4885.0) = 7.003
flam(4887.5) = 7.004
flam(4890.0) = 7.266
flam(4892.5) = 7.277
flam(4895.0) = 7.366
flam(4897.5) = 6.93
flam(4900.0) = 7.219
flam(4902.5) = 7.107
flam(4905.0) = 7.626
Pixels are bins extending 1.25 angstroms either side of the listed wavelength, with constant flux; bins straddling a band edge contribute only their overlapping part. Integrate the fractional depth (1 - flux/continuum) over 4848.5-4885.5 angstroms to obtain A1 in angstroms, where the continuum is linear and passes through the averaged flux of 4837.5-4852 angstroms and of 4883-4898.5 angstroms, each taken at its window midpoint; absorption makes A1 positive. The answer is 3.4 angstroms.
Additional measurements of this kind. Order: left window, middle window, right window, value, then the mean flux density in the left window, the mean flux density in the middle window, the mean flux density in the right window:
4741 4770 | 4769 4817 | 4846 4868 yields -2.6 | 7.43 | 7.35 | 6.18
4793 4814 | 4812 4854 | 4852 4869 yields -4.6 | 7.25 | 7.25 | 5.87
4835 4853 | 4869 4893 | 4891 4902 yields 0.4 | 7.16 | 7.07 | 7.19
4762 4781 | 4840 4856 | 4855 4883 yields -1.2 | 7.4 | 7.07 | 6.34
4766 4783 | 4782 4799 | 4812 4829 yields 0.1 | 7.42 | 7.35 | 7.35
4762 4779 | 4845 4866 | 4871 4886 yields 2.8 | 7.4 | 6.18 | 7.07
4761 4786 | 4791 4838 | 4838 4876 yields -2.1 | 7.4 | 7.29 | 6.53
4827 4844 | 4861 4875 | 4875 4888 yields 1.8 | 7.26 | 6.25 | 7.1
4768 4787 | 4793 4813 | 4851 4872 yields -0.6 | 7.45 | 7.24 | 6.06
